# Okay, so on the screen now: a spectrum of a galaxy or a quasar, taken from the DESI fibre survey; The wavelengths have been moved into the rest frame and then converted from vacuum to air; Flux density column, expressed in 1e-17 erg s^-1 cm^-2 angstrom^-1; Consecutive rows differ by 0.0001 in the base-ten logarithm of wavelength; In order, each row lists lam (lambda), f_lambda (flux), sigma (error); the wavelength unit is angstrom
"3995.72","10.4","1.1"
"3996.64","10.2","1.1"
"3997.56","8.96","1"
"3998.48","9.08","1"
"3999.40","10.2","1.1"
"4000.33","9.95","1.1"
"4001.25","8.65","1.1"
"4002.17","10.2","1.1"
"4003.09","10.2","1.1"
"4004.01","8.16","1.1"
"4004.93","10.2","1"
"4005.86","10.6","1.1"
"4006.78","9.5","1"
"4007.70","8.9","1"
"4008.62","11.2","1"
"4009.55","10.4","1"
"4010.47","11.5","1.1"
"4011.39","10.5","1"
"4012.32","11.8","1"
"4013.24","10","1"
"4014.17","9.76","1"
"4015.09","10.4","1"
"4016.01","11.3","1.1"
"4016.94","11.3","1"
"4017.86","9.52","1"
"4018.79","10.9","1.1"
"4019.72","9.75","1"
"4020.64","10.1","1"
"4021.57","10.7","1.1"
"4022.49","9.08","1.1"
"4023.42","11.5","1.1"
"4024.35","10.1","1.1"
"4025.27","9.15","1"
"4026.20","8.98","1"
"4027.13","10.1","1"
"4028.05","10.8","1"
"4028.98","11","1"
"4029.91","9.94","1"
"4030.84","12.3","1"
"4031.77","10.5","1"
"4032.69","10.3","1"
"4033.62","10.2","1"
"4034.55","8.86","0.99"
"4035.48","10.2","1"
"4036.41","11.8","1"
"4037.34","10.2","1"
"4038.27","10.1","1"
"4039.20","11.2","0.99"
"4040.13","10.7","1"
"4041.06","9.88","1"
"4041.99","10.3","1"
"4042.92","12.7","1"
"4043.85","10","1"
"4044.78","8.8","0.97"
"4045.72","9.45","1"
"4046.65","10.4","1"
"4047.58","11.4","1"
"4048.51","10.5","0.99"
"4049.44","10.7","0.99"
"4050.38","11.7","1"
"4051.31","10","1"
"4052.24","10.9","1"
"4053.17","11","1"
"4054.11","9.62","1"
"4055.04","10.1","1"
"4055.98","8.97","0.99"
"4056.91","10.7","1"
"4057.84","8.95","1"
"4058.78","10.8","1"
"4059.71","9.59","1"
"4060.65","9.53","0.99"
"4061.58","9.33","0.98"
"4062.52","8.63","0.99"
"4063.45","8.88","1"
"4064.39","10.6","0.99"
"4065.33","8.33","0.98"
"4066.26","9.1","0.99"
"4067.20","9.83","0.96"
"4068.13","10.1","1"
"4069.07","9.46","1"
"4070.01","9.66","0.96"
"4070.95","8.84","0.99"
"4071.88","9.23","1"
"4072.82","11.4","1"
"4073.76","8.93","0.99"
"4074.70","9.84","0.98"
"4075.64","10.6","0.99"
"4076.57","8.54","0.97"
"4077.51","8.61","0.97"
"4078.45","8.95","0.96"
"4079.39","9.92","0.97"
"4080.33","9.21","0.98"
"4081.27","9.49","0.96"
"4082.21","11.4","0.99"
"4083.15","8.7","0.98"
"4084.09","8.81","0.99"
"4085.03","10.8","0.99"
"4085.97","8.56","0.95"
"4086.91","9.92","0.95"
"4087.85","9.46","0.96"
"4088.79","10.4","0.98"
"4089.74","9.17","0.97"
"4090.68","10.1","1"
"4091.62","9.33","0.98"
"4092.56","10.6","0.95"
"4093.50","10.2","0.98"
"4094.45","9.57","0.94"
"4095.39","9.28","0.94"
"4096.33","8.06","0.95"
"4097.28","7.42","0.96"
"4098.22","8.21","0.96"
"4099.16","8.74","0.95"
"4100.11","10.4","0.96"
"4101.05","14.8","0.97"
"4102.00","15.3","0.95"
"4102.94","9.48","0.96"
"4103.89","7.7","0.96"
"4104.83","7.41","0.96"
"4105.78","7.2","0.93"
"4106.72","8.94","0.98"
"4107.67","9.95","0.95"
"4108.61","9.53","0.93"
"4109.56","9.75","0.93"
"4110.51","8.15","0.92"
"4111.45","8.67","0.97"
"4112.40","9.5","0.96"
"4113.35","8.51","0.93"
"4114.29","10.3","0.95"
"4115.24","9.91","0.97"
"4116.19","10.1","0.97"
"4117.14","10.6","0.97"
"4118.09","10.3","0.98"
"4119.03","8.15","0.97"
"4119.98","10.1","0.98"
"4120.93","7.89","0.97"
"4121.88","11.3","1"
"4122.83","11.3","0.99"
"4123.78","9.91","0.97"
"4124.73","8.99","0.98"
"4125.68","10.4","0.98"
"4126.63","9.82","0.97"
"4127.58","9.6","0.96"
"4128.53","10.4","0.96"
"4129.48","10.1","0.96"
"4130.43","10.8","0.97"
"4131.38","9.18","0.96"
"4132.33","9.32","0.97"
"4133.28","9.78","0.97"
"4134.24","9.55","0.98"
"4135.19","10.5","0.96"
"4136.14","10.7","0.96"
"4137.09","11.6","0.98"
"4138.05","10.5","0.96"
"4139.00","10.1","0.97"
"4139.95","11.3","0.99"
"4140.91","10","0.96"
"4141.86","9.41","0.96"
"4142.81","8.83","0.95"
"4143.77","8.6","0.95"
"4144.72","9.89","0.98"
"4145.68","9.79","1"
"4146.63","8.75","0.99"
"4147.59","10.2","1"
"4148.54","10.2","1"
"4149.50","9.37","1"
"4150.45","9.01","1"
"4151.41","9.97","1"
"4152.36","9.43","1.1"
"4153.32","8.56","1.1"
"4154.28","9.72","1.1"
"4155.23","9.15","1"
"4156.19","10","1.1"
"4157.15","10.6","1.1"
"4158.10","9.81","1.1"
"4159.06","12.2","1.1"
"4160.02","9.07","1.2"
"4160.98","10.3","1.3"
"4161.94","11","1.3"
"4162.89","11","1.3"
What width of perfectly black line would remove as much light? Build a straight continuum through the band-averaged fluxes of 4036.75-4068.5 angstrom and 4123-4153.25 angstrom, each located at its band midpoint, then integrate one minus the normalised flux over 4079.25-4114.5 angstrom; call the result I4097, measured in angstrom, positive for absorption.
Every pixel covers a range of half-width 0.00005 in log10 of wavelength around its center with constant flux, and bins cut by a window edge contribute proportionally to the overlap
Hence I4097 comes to 1.5 angstrom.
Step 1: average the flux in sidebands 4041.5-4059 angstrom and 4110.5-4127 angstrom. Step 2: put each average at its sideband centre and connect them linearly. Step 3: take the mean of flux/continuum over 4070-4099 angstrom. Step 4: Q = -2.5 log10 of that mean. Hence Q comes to 0.065 mag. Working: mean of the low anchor 10.4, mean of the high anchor 9.7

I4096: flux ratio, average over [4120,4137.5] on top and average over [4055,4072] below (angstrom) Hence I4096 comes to 1.1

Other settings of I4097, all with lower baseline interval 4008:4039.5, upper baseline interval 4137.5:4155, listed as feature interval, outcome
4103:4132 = 1.0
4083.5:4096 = 0.4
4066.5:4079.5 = 0.7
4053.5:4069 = 0.9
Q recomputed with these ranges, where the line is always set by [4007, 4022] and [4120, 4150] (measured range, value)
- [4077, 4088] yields 0.077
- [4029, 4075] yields 0.023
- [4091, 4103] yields -0.002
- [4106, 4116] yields 0.085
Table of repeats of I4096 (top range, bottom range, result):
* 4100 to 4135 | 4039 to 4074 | 0.98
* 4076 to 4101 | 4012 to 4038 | 0.91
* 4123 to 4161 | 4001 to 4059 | 0.96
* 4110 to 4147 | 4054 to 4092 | 1.03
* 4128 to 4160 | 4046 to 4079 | 1.01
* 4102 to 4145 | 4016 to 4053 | 0.93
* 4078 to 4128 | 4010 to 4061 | 0.93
